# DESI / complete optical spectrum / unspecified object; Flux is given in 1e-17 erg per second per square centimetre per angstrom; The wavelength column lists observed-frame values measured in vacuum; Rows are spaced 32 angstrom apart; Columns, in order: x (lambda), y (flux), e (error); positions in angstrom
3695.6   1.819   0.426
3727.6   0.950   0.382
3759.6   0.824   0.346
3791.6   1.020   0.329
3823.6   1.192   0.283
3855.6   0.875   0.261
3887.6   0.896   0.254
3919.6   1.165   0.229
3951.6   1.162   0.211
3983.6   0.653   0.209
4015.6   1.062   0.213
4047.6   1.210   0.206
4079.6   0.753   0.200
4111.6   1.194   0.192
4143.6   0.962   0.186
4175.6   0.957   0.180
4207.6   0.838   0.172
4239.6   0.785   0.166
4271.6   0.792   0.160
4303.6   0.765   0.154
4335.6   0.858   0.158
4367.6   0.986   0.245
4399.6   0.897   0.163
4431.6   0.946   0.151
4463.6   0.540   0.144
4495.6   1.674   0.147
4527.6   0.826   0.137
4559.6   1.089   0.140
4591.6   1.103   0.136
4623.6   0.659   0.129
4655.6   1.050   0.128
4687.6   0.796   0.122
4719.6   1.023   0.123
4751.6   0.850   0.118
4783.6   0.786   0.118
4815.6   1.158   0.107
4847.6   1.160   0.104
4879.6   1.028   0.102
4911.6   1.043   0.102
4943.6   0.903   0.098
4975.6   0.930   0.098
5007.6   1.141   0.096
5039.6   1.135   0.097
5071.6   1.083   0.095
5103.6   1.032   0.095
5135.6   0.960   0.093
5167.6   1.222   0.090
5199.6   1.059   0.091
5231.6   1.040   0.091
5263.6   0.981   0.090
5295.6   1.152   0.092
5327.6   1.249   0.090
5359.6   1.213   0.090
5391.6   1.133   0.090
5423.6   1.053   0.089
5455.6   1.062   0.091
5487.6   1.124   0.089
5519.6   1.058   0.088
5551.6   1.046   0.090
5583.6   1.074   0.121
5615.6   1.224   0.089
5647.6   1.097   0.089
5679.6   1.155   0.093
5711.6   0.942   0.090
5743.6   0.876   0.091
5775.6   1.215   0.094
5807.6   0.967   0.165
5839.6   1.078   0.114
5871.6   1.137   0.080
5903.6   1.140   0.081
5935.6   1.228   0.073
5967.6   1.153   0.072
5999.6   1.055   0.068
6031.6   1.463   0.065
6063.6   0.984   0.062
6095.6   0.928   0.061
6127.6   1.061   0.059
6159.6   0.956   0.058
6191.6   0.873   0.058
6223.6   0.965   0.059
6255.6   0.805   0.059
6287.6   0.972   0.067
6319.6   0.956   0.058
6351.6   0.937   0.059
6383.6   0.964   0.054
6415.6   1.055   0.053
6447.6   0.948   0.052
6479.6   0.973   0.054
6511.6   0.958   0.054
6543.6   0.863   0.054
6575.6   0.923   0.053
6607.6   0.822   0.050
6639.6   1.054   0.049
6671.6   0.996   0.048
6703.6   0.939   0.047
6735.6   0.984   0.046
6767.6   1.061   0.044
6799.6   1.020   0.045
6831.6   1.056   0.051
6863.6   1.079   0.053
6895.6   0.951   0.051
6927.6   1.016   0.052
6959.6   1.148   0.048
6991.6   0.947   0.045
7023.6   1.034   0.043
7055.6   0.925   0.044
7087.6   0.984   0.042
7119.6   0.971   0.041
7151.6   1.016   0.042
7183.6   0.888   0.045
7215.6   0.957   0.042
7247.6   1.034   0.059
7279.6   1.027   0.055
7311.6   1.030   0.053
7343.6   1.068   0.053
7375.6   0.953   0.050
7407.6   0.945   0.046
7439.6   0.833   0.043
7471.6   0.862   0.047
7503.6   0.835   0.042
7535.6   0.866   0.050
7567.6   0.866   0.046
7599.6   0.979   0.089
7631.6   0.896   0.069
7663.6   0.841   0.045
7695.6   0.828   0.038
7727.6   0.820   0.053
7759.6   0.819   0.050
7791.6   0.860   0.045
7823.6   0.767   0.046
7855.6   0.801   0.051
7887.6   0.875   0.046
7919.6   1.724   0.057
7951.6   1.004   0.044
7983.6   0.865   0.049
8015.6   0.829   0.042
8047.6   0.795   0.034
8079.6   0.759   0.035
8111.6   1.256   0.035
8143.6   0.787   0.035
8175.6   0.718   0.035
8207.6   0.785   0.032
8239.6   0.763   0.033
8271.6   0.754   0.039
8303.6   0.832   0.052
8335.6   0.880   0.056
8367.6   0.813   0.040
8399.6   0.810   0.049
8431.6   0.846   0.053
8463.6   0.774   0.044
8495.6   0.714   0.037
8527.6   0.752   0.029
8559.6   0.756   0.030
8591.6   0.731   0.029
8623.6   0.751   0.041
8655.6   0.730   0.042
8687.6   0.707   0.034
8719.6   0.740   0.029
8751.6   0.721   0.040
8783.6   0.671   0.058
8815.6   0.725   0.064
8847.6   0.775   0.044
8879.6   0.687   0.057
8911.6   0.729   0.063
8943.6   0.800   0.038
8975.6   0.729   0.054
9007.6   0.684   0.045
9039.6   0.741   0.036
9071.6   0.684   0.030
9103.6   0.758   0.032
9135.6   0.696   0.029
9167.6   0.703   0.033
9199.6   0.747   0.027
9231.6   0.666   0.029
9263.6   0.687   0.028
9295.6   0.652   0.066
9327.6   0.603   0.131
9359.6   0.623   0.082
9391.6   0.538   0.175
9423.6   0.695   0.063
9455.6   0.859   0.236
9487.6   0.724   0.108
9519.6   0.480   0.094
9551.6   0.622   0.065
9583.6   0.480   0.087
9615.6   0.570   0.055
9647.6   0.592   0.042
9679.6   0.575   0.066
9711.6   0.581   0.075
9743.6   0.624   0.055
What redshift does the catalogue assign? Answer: 0.21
